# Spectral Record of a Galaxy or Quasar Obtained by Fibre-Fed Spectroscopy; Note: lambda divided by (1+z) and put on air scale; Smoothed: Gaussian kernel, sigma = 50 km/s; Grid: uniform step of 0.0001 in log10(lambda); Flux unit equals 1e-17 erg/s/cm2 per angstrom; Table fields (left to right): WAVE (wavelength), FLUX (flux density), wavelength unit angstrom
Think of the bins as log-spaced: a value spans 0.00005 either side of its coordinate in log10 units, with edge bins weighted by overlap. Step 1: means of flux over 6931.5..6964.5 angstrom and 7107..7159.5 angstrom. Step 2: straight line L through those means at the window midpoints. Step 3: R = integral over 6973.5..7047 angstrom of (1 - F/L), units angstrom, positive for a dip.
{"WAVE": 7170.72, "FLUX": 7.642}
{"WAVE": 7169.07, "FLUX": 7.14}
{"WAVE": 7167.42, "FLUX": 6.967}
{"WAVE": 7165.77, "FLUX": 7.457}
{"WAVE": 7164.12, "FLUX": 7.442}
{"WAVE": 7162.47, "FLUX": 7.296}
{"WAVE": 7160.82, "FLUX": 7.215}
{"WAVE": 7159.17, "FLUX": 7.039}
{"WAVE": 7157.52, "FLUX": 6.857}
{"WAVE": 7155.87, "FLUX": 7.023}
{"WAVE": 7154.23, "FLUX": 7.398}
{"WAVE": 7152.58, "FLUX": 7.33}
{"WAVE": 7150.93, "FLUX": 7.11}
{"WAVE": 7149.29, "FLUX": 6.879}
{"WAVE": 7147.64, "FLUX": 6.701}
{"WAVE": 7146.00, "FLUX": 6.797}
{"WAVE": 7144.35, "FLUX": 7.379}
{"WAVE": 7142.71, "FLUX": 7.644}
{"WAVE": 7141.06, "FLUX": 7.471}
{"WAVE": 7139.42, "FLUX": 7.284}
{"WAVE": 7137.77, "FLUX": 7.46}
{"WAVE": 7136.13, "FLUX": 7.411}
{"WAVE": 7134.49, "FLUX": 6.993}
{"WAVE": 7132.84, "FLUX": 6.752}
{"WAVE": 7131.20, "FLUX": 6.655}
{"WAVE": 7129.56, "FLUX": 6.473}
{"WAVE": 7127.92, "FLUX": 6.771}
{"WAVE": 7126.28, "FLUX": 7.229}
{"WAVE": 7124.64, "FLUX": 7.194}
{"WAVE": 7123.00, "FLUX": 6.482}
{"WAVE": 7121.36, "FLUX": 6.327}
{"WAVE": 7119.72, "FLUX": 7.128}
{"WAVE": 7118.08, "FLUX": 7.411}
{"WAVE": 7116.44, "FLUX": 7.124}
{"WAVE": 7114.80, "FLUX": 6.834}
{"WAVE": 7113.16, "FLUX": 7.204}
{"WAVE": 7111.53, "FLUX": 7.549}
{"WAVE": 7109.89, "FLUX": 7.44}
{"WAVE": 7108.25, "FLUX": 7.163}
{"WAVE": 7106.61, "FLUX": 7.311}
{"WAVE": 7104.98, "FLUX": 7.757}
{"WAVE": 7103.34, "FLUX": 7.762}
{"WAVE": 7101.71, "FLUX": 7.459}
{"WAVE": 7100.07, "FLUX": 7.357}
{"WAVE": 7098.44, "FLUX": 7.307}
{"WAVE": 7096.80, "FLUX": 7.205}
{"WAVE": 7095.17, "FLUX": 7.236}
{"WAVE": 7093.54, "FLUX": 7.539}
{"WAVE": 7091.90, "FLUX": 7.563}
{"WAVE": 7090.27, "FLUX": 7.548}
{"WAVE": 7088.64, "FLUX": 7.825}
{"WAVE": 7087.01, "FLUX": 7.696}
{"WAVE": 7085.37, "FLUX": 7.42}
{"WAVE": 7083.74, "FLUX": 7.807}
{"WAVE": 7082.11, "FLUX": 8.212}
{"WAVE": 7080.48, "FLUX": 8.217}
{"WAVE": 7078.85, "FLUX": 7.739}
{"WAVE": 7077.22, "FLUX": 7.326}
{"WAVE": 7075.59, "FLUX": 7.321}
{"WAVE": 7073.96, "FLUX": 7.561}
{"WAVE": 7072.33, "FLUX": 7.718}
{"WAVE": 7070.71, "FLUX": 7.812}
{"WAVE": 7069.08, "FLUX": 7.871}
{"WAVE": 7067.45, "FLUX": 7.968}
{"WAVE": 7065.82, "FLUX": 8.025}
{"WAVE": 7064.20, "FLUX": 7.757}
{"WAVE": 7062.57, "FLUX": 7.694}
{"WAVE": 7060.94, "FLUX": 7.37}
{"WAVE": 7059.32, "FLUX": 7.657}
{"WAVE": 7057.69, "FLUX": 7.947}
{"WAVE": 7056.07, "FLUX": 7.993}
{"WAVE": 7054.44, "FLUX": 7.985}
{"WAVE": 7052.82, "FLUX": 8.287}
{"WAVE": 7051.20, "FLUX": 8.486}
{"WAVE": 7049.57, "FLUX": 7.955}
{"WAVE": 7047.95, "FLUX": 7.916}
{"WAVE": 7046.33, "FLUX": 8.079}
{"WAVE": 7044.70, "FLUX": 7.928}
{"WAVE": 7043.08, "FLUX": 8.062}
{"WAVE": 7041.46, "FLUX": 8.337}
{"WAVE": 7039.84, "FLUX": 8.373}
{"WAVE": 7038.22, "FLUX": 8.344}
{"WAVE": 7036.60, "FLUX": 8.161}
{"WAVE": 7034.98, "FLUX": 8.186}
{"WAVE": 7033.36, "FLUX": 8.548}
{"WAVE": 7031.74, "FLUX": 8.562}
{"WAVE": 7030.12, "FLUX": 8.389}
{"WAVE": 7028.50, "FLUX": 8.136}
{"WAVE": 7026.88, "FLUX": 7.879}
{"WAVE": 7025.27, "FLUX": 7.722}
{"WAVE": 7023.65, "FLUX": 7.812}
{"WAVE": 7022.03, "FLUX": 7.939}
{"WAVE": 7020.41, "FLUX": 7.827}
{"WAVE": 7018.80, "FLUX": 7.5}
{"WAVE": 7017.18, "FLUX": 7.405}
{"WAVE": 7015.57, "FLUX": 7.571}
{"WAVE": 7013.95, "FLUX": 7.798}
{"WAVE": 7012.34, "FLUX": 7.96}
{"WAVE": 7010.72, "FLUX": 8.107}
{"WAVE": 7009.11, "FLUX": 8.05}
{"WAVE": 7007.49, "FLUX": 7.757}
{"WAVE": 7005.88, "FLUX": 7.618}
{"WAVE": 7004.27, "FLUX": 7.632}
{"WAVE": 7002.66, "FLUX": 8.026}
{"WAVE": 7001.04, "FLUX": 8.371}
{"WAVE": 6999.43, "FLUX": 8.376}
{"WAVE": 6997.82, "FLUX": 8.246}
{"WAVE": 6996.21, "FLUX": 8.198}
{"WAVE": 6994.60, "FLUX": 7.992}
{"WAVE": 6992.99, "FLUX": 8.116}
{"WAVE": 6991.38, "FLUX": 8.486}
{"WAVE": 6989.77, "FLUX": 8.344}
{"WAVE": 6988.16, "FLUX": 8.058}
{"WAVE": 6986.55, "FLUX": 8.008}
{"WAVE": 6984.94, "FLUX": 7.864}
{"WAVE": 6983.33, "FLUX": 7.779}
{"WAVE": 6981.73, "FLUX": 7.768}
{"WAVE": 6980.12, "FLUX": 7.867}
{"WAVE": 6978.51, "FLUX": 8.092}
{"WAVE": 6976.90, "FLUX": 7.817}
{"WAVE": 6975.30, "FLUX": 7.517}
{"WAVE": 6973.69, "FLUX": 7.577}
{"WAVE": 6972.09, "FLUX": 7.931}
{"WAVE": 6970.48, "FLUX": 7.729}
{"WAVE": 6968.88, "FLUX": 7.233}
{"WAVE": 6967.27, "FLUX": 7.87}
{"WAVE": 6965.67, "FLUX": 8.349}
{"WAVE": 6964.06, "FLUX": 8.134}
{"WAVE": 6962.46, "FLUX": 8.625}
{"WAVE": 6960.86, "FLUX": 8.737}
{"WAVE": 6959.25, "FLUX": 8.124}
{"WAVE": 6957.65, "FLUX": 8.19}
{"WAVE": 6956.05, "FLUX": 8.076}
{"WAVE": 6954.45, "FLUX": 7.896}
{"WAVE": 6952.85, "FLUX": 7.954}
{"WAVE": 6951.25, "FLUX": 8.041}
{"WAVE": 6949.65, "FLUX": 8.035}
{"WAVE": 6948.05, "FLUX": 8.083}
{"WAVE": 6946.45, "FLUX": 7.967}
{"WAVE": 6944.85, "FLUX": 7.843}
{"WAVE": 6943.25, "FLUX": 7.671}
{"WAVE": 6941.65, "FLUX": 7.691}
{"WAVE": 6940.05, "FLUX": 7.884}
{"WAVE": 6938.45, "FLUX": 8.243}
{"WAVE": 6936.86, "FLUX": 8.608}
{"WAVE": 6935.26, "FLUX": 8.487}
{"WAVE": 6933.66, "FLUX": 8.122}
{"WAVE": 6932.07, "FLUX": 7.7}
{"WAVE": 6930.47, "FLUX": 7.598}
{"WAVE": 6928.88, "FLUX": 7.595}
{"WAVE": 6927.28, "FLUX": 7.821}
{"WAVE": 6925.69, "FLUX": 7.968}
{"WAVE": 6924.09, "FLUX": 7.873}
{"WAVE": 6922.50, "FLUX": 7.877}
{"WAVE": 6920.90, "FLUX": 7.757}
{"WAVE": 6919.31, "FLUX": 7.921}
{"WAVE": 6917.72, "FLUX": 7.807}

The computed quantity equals -2.37 angstrom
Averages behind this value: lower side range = 8.1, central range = 8.01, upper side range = 7.08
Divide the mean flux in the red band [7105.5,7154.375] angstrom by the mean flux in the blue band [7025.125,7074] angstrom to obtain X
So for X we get 0.9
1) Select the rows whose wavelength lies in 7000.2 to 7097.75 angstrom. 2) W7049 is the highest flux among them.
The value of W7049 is 8.562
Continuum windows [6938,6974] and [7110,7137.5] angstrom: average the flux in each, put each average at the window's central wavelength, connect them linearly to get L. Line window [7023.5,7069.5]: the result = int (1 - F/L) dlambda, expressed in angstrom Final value -3.7 angstrom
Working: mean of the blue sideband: 8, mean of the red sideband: 6.99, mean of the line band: 8.05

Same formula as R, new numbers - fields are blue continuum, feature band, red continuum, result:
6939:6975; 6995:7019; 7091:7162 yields -0.6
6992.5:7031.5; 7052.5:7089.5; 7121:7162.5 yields -1.2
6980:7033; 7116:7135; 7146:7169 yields 1.1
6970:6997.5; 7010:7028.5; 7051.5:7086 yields 0.2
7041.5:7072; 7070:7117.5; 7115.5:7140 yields -0.5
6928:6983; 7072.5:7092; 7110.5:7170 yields -0.8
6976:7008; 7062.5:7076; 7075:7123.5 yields -0.3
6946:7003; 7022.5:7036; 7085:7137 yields -0.8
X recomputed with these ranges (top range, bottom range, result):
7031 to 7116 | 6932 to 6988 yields 0.97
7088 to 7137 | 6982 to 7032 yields 0.90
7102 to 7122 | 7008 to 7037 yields 0.91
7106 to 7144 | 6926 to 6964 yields 0.88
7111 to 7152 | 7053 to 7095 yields 0.91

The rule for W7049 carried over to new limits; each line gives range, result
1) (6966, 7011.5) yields 8.486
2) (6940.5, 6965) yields 8.737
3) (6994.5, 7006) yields 8.376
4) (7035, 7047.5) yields 8.373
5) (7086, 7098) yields 7.825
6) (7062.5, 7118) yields 8.217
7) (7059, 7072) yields 8.025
